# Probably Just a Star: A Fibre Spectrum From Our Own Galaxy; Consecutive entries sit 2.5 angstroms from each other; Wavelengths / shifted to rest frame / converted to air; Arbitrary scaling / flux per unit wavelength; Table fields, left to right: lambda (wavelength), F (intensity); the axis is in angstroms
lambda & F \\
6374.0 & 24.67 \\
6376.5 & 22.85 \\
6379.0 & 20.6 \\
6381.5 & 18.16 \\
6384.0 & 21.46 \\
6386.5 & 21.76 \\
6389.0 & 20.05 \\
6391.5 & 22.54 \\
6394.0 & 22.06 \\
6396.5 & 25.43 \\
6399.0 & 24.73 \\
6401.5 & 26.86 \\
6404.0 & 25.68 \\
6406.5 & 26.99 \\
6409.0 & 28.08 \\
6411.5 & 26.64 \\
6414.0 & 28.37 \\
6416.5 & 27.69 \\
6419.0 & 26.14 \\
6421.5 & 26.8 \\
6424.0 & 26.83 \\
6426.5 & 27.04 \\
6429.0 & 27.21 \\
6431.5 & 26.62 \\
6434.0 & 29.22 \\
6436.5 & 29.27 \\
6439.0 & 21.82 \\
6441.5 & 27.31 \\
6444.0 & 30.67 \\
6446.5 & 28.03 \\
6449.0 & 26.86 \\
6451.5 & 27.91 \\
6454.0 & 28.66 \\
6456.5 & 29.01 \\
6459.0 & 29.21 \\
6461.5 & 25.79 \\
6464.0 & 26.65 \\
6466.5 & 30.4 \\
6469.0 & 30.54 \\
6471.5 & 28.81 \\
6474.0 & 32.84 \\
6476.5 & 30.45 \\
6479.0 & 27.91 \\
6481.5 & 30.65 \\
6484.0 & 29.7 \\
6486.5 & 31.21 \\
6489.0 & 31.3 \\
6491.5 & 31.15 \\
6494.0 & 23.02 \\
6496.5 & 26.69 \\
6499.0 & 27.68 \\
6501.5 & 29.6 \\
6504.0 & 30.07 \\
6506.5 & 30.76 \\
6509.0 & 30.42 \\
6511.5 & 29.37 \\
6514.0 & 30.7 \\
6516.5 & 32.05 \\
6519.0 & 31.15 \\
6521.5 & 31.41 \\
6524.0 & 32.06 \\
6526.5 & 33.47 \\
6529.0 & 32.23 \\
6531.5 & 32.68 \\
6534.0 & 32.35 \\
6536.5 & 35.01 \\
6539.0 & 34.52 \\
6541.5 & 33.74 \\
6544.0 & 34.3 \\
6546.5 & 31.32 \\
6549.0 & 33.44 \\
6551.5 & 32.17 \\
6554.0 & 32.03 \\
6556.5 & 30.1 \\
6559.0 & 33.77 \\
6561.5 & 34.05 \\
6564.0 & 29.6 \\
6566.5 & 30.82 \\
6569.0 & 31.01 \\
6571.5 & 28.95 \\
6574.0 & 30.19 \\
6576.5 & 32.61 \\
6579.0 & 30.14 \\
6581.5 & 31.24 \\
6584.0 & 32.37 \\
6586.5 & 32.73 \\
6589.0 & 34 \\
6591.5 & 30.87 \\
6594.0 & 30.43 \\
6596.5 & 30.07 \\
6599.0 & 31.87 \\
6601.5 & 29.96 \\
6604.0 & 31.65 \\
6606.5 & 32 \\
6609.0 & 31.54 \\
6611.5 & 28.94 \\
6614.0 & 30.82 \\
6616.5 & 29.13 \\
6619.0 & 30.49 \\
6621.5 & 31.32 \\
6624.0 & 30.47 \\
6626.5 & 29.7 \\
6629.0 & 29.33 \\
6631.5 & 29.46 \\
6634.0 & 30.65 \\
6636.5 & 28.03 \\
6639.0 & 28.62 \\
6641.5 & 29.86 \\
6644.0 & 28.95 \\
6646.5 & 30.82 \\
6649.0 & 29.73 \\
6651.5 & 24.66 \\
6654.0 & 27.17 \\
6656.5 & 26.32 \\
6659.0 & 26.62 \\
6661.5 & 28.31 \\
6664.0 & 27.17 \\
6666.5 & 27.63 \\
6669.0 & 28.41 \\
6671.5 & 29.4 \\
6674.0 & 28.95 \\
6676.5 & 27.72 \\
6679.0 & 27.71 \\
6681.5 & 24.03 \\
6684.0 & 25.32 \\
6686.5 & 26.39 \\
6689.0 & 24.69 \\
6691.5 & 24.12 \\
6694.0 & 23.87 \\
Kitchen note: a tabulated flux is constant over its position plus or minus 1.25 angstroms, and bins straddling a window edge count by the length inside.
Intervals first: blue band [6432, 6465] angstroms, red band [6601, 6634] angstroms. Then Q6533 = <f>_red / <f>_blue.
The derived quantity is 1.1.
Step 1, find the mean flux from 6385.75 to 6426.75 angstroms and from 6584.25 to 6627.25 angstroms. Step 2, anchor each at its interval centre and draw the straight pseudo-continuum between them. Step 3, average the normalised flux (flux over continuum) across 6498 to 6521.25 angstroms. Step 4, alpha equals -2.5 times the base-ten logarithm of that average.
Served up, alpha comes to -0.07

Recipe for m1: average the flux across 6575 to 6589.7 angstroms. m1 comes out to 32.1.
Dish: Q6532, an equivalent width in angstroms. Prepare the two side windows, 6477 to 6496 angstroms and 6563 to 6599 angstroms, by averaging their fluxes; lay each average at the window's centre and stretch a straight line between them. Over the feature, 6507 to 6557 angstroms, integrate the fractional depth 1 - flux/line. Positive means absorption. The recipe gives -3.49 angstroms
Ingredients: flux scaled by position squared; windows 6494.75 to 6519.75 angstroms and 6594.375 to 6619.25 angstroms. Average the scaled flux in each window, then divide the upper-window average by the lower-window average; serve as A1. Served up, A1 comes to 1.06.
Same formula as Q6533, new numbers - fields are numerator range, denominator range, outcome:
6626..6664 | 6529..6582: 0.89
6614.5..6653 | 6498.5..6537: 0.94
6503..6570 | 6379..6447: 1.25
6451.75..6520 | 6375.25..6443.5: 1.17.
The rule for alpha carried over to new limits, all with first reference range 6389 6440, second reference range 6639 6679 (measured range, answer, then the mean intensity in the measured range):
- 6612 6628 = -0.09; 30.2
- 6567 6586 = -0.13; 31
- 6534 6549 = -0.23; 33.6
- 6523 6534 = -0.20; 32.6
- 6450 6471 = -0.08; 28.5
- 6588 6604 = -0.13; 31.2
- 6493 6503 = 0.00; 26.9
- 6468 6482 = -0.13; 30.2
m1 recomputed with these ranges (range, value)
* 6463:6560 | 31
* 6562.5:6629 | 30.9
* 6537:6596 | 31.9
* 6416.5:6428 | 26.8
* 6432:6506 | 28.7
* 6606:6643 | 30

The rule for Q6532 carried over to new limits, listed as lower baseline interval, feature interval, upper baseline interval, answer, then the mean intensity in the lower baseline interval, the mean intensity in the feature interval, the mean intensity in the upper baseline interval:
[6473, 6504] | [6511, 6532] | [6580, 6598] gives -1.1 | 29.4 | 31.7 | 31.7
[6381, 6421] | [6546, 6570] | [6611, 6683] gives -4.1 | 24.7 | 31.9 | 28.6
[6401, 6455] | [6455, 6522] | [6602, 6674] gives -4.1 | 27.3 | 29.6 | 29.2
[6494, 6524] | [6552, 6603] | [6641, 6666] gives -4.4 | 29.8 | 31.4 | 27.9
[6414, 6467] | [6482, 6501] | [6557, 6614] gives 0.0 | 27.6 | 28.8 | 31.3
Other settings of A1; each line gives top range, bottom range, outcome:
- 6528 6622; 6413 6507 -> 1.16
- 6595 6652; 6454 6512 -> 1.07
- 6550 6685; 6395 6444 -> 1.18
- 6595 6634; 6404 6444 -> 1.19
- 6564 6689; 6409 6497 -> 1.10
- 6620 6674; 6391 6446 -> 1.16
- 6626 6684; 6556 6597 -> 0.92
